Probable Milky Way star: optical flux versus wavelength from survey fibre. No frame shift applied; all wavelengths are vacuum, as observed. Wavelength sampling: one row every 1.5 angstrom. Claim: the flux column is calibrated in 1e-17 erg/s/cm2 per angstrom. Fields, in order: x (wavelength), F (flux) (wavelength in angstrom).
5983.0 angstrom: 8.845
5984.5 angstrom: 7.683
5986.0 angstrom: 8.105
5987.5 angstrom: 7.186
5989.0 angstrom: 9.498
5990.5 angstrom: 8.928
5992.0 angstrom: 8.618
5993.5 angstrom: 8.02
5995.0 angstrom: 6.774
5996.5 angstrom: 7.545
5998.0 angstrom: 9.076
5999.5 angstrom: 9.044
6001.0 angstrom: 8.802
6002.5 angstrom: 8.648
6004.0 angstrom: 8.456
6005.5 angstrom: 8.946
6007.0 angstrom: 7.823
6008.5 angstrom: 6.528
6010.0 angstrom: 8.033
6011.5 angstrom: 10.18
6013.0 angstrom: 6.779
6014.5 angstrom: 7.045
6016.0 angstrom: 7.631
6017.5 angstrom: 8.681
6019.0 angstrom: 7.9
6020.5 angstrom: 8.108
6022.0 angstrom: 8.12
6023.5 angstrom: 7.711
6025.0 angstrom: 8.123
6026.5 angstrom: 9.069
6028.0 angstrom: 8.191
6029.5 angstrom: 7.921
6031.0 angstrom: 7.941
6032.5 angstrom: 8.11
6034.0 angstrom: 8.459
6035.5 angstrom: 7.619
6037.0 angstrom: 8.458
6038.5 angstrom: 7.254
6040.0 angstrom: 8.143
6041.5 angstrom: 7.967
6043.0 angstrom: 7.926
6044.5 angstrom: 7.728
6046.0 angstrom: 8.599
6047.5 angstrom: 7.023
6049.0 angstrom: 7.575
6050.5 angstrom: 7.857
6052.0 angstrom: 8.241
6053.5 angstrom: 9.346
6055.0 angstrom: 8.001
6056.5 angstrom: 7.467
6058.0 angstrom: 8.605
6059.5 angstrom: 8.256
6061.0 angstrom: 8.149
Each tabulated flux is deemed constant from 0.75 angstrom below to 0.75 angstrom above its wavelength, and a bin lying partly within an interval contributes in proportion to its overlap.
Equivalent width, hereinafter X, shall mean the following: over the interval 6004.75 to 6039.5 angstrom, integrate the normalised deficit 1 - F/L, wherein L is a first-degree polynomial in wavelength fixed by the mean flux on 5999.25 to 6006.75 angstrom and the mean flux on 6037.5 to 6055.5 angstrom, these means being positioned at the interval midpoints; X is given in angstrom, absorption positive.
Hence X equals 1.4 angstrom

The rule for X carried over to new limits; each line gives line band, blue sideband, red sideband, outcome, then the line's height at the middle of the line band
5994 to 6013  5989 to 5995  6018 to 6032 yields 0.15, 8.32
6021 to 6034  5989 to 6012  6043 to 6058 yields 0.02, 8.18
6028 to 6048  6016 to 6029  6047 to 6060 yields 0.42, 8.13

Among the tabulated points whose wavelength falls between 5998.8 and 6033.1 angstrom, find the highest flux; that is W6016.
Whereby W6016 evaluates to 10.18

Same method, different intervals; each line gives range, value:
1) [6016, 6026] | 8.681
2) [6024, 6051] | 9.069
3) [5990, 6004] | 9.076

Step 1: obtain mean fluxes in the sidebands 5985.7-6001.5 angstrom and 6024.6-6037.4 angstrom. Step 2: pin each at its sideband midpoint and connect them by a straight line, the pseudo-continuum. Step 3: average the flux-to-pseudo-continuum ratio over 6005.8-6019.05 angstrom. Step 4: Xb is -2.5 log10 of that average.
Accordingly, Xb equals 0.052 mag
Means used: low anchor 8.33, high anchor 8.21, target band 7.88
